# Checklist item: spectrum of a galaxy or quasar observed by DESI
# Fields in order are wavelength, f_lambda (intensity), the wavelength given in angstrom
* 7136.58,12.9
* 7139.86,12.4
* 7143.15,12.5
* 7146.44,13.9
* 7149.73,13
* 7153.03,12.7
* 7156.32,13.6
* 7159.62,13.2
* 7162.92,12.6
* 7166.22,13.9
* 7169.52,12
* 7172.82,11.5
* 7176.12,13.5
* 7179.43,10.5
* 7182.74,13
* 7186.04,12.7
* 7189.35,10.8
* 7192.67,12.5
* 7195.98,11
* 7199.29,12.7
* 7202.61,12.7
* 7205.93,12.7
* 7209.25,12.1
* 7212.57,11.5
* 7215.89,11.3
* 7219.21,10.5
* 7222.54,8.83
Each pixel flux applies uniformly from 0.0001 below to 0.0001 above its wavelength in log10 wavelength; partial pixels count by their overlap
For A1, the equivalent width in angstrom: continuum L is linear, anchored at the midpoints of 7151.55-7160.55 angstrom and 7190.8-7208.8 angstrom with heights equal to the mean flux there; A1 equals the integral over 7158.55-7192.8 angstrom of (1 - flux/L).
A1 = 1.11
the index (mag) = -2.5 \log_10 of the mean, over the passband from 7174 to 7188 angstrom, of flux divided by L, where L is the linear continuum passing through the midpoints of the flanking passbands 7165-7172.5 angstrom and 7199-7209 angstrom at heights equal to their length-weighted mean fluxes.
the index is 0.02 mag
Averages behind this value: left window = 12.6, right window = 12.6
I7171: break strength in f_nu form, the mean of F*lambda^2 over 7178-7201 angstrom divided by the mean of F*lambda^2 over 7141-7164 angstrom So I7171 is 0.92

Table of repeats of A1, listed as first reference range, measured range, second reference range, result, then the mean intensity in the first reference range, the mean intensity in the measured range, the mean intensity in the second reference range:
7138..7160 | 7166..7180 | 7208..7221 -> 0.2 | 13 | 12.3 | 11.3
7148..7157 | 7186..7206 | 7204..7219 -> 0.1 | 13.1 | 12.1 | 11.8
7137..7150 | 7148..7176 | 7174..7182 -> -0.8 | 12.9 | 12.9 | 12.1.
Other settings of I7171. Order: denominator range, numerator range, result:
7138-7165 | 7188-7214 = 0.94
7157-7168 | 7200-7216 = 0.93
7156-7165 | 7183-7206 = 0.94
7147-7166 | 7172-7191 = 0.92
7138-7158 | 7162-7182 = 0.96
